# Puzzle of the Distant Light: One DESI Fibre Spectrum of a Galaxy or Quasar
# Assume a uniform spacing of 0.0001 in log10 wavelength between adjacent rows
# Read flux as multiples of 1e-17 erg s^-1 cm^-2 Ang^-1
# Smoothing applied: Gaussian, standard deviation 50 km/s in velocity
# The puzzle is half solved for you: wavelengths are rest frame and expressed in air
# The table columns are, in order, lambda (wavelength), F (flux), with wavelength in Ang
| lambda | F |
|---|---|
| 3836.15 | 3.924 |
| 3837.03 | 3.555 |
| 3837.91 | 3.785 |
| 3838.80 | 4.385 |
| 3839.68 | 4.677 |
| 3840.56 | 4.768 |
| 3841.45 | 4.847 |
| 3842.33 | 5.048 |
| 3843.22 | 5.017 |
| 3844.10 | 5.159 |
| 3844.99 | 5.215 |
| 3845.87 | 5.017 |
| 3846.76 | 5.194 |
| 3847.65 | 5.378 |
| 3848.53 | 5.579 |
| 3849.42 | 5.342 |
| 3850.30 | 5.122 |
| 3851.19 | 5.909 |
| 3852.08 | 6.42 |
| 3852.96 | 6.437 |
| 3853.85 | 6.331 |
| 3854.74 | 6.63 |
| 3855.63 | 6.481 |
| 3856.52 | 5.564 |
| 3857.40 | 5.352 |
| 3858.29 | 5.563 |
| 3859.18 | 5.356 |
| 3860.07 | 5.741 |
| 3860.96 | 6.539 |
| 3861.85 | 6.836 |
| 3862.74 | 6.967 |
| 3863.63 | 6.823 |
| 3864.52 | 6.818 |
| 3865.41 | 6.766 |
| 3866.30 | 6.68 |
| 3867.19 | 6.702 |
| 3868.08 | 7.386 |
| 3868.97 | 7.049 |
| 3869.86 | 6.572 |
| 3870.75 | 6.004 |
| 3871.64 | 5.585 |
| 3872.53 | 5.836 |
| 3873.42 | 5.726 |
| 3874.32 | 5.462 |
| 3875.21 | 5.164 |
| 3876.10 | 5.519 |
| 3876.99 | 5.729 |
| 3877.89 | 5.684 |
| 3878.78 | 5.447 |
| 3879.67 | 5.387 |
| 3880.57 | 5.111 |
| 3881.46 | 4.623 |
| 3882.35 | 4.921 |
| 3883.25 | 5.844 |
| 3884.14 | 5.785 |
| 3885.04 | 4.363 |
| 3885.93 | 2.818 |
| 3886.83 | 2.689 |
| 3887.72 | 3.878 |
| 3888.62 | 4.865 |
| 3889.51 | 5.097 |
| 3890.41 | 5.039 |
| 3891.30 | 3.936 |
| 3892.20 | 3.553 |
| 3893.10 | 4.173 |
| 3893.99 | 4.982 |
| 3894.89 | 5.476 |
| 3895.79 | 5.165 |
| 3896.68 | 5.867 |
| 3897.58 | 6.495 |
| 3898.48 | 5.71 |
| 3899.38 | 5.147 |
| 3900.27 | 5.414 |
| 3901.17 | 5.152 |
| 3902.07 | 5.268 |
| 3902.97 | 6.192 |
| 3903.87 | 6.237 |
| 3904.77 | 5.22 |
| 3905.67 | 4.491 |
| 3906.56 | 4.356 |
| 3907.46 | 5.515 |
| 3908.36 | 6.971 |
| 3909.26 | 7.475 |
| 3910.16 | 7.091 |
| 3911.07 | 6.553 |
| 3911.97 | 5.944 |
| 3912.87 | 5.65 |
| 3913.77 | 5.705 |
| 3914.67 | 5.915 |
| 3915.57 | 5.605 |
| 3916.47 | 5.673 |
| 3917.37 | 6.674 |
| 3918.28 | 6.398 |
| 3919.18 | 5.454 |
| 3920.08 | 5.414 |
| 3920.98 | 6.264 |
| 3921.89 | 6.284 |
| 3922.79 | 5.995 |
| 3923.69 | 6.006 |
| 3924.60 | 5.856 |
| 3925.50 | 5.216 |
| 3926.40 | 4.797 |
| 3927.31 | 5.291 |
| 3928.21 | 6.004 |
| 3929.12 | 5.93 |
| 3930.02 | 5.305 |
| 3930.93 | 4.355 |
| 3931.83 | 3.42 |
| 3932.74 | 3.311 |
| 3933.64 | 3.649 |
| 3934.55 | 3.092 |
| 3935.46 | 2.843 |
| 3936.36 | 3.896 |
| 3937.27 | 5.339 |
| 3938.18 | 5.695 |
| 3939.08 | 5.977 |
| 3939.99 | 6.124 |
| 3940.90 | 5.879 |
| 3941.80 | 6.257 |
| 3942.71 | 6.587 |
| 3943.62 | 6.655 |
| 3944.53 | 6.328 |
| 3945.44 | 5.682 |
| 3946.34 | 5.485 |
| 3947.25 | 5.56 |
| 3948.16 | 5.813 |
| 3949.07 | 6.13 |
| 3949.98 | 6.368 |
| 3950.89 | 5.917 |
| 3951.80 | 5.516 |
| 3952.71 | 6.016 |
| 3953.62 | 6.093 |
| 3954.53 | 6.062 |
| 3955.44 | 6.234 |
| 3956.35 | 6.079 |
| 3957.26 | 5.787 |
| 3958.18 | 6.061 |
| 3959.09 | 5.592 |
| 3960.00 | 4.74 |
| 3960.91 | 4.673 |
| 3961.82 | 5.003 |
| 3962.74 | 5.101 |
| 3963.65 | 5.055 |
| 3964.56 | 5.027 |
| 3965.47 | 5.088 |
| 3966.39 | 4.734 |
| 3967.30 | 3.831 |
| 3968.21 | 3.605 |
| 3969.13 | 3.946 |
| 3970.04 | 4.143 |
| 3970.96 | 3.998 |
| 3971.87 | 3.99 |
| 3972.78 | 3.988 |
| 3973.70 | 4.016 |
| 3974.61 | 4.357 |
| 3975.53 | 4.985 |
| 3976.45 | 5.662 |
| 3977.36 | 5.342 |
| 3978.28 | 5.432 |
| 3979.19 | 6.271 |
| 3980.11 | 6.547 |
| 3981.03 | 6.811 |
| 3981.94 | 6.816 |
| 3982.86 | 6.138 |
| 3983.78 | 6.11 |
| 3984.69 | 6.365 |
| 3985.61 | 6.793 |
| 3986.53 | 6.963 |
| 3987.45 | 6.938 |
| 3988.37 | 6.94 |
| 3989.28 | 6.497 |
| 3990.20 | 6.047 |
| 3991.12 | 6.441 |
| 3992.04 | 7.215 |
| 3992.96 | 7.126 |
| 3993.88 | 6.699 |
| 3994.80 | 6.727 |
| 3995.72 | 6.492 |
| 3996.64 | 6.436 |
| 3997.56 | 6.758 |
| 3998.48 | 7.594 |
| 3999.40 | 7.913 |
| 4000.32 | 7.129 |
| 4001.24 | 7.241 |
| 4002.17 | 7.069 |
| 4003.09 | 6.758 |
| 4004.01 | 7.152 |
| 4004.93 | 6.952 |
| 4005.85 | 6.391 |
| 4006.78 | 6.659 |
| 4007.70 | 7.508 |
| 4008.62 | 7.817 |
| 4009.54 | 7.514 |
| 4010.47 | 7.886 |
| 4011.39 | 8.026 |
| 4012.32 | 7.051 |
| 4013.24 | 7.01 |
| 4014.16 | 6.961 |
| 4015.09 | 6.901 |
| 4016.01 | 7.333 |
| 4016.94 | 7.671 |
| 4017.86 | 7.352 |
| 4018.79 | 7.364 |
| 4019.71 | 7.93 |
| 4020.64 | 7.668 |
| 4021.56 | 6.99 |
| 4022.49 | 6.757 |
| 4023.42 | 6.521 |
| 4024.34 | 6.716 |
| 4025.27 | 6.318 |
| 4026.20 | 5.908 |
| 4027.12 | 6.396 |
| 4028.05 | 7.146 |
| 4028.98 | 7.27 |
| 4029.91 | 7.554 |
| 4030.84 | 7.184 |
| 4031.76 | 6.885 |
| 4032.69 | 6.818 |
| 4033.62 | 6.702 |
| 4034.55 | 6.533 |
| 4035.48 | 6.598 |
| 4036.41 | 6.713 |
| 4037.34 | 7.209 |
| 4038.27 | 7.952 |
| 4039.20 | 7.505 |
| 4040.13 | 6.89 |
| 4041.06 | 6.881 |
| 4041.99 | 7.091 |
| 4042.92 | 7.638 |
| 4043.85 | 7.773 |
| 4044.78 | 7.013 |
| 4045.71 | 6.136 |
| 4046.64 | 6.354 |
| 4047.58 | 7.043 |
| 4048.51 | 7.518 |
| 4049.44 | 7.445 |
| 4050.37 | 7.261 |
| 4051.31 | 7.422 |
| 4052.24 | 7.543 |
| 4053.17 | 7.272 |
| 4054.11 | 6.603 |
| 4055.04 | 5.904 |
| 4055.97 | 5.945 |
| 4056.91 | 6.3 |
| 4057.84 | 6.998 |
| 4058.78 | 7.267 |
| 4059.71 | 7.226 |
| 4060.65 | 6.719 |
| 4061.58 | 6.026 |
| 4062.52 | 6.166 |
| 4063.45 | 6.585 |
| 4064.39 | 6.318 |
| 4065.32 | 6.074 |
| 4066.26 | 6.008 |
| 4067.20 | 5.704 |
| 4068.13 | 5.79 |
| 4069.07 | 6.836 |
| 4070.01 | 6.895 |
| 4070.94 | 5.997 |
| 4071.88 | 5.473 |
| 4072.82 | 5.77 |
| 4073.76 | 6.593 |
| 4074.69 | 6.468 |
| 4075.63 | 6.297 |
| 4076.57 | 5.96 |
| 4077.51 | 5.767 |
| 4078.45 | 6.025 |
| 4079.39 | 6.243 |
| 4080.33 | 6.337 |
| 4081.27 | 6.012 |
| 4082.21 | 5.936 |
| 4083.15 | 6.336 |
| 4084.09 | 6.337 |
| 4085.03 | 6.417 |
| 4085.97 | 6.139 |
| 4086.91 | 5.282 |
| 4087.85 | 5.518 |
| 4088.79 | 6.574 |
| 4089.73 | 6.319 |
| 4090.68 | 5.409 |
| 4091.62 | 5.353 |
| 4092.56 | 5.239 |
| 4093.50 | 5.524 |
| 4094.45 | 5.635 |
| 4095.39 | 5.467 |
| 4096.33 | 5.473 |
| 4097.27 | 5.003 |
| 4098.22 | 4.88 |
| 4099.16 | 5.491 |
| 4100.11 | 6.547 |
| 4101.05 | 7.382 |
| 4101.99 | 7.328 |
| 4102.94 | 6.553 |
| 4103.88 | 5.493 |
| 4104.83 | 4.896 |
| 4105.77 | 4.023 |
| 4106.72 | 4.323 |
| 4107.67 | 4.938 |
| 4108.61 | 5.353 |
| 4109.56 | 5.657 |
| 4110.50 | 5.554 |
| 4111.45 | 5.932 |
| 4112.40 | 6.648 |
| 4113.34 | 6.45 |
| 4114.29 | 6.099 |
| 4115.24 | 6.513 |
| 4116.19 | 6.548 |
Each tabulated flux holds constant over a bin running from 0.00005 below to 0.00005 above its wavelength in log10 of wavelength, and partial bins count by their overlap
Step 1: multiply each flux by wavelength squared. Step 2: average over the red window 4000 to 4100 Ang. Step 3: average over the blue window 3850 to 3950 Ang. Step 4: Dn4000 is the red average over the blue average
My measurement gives 1.3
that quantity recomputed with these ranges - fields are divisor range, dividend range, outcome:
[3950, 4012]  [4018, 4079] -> 1.15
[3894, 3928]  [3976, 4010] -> 1.22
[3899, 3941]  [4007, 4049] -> 1.38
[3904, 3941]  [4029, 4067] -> 1.35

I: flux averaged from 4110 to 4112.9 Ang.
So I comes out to 6.06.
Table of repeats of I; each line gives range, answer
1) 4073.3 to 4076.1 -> 6.47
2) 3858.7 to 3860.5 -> 5.54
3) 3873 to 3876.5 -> 5.46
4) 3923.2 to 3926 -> 5.69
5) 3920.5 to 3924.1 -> 6.14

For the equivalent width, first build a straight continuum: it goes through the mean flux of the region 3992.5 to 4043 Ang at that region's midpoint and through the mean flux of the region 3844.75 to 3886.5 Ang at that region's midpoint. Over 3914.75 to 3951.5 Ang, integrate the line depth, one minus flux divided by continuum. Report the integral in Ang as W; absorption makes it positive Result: 5.2 Ang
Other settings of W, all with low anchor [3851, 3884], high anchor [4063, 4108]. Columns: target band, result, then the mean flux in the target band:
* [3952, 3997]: 2.3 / 5.65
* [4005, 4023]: -4.1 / 7.29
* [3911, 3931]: 0.8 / 5.76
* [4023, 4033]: -1.5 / 6.8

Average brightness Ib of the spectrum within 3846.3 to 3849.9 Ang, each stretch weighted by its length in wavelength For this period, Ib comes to 5.37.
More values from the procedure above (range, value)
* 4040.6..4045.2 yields 7.29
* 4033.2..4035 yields 6.61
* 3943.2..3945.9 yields 6.22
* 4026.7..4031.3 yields 7.11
